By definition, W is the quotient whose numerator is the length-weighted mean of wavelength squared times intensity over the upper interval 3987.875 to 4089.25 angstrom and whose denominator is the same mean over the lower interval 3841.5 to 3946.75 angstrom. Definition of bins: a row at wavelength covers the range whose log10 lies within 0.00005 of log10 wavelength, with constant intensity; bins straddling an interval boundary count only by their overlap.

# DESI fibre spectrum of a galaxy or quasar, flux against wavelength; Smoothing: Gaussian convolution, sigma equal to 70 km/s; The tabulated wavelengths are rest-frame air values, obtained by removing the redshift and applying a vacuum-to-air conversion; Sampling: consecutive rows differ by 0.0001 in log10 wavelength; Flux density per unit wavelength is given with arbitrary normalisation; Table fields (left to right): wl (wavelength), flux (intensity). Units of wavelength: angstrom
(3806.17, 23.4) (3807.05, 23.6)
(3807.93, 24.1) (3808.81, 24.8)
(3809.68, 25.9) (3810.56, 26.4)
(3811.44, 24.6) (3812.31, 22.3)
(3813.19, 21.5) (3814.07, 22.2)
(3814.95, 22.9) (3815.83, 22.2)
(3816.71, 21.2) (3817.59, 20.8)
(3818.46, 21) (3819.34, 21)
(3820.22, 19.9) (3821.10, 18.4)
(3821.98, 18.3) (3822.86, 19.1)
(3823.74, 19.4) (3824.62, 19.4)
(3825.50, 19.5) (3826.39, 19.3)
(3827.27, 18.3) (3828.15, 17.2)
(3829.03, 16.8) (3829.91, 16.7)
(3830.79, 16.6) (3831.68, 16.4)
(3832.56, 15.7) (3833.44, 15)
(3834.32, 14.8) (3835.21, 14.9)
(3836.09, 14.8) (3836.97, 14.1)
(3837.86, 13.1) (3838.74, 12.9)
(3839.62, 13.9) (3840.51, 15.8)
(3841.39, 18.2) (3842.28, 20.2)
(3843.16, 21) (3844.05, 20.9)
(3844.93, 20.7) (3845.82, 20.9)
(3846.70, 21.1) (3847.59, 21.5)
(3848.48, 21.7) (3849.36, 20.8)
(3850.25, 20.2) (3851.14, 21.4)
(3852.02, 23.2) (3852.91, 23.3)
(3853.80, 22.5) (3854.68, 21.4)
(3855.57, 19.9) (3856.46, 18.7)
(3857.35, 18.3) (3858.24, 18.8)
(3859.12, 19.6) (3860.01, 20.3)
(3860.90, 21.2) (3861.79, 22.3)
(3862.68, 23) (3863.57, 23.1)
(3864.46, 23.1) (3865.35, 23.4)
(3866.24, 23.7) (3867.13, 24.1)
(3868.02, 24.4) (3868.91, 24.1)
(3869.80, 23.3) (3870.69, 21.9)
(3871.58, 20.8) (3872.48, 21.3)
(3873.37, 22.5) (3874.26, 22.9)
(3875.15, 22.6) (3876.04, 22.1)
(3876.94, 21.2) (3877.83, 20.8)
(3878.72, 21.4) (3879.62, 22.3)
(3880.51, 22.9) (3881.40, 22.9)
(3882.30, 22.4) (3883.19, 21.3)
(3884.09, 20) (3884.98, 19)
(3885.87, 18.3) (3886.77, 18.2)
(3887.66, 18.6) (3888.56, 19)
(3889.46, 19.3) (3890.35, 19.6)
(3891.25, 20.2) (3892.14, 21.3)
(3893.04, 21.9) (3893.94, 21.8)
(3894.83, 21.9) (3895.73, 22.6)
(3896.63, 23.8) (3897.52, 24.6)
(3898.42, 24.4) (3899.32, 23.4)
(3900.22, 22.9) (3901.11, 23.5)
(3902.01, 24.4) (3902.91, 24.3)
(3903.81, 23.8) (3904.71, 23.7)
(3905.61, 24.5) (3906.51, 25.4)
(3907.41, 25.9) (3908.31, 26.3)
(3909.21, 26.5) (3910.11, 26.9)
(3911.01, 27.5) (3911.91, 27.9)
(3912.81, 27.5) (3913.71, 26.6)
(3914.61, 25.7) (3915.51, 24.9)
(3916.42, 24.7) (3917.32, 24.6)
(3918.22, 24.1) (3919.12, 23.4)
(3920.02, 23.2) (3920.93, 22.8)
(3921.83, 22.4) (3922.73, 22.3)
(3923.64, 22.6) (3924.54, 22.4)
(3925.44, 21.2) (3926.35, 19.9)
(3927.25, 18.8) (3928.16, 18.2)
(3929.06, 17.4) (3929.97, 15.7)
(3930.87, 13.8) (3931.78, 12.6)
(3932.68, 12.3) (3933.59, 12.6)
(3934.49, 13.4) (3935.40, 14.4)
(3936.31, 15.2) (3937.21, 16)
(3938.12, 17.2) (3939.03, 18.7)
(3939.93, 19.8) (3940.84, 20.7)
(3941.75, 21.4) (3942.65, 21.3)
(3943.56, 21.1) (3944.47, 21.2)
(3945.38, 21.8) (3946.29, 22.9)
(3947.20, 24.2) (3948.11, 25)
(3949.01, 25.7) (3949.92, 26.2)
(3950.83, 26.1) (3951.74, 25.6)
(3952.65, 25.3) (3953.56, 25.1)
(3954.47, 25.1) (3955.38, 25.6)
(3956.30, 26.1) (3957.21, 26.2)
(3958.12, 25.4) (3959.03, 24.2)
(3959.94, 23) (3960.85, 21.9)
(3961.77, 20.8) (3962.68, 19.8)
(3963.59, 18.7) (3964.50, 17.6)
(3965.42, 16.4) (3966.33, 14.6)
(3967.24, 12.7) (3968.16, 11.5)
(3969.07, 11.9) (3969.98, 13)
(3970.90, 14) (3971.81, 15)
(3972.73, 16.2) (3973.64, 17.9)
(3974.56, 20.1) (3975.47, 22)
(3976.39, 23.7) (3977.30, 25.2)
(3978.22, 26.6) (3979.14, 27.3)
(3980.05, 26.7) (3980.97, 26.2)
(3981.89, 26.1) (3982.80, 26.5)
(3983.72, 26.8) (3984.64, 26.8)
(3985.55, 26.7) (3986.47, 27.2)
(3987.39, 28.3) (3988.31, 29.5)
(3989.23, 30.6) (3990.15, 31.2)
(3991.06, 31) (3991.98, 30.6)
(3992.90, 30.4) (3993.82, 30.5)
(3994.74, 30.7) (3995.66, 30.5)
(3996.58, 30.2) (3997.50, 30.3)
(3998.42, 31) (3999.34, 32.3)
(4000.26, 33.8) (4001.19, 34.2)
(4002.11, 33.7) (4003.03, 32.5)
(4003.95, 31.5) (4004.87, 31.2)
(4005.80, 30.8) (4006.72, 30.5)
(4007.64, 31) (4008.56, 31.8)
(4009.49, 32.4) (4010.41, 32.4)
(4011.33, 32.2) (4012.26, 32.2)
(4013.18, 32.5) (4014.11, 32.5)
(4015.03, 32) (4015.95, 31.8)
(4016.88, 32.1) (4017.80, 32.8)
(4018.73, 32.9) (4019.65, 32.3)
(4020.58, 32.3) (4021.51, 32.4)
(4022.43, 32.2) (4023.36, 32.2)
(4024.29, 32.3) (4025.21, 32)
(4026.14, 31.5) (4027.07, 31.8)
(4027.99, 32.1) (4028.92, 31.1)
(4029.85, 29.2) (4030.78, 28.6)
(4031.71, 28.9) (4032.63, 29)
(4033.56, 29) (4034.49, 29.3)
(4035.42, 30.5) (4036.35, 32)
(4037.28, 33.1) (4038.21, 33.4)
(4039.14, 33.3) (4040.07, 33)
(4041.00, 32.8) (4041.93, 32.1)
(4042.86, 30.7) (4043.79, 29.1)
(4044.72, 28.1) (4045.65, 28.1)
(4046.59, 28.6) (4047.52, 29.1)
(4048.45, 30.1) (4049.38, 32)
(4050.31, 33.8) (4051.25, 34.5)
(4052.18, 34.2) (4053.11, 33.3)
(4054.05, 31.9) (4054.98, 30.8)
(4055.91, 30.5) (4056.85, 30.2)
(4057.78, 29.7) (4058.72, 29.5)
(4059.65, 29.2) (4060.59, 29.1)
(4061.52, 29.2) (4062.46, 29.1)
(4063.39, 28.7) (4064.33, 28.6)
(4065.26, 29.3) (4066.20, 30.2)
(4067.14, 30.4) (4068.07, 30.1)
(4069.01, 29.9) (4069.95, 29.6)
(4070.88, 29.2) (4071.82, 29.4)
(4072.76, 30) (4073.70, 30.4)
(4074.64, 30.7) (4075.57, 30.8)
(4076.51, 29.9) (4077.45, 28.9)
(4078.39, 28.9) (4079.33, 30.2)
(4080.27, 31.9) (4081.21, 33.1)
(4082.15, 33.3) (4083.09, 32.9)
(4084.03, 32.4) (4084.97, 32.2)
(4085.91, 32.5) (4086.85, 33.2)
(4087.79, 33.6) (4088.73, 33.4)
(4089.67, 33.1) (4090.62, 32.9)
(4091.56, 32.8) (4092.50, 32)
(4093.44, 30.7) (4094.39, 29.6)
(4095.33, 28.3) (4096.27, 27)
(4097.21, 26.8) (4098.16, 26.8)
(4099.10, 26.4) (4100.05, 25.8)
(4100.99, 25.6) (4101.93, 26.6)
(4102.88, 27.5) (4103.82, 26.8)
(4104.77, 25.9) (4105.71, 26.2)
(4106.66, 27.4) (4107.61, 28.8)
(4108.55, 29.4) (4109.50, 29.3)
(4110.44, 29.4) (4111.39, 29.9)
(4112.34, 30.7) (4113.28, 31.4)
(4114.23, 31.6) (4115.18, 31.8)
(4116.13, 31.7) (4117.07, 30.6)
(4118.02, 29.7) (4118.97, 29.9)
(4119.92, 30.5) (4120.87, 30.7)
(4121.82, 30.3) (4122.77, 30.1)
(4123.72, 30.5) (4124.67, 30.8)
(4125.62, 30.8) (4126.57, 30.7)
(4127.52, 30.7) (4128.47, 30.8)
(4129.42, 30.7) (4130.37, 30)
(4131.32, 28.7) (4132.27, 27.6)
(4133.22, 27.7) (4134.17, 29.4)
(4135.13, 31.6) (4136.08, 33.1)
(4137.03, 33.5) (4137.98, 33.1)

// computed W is 1.56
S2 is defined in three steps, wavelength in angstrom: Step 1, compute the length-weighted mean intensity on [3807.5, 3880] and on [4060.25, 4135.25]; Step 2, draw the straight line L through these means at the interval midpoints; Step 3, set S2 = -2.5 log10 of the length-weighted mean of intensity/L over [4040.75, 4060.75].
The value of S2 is -0.10 mag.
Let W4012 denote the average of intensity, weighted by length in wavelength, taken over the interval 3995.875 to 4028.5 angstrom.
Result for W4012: 32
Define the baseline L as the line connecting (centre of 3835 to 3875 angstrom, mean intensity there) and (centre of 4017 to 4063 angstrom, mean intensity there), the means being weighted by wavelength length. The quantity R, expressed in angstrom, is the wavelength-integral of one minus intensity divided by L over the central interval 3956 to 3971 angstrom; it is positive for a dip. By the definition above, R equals 4.5 angstrom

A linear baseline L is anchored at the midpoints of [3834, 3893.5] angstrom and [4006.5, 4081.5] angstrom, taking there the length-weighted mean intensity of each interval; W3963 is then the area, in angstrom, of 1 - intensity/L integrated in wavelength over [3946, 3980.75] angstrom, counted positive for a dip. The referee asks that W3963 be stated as 6.2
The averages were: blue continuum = 20.5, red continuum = 30.9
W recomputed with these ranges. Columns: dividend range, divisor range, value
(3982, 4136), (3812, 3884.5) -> 1.68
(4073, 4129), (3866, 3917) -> 1.45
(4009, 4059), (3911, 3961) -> 1.52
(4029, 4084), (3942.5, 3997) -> 1.35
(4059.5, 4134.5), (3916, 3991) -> 1.49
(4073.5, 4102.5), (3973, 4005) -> 1.12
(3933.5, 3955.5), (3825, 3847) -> 1.32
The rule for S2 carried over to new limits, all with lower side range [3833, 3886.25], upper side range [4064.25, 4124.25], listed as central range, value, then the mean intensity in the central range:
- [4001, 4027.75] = -0.199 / 32.1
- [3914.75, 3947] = 0.185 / 19.7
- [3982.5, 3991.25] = -0.112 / 28.4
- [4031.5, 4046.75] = -0.110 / 30.7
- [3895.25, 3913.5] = -0.125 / 25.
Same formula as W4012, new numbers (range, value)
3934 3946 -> 18.7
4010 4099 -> 31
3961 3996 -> 23.2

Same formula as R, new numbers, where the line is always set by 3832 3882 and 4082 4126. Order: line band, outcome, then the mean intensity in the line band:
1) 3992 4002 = -2.2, 31.4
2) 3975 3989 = -0.7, 26.4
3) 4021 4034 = -1.9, 30.9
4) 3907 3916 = -1.6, 26.6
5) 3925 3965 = 5.5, 20.6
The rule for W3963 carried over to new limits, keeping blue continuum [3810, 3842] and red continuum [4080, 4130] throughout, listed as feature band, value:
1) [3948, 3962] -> -0.6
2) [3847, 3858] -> -0.8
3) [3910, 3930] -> -0.7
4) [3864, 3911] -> -3.4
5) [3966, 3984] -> 3.3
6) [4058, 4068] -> -0.3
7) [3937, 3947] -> 1.3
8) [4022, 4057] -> -4.8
